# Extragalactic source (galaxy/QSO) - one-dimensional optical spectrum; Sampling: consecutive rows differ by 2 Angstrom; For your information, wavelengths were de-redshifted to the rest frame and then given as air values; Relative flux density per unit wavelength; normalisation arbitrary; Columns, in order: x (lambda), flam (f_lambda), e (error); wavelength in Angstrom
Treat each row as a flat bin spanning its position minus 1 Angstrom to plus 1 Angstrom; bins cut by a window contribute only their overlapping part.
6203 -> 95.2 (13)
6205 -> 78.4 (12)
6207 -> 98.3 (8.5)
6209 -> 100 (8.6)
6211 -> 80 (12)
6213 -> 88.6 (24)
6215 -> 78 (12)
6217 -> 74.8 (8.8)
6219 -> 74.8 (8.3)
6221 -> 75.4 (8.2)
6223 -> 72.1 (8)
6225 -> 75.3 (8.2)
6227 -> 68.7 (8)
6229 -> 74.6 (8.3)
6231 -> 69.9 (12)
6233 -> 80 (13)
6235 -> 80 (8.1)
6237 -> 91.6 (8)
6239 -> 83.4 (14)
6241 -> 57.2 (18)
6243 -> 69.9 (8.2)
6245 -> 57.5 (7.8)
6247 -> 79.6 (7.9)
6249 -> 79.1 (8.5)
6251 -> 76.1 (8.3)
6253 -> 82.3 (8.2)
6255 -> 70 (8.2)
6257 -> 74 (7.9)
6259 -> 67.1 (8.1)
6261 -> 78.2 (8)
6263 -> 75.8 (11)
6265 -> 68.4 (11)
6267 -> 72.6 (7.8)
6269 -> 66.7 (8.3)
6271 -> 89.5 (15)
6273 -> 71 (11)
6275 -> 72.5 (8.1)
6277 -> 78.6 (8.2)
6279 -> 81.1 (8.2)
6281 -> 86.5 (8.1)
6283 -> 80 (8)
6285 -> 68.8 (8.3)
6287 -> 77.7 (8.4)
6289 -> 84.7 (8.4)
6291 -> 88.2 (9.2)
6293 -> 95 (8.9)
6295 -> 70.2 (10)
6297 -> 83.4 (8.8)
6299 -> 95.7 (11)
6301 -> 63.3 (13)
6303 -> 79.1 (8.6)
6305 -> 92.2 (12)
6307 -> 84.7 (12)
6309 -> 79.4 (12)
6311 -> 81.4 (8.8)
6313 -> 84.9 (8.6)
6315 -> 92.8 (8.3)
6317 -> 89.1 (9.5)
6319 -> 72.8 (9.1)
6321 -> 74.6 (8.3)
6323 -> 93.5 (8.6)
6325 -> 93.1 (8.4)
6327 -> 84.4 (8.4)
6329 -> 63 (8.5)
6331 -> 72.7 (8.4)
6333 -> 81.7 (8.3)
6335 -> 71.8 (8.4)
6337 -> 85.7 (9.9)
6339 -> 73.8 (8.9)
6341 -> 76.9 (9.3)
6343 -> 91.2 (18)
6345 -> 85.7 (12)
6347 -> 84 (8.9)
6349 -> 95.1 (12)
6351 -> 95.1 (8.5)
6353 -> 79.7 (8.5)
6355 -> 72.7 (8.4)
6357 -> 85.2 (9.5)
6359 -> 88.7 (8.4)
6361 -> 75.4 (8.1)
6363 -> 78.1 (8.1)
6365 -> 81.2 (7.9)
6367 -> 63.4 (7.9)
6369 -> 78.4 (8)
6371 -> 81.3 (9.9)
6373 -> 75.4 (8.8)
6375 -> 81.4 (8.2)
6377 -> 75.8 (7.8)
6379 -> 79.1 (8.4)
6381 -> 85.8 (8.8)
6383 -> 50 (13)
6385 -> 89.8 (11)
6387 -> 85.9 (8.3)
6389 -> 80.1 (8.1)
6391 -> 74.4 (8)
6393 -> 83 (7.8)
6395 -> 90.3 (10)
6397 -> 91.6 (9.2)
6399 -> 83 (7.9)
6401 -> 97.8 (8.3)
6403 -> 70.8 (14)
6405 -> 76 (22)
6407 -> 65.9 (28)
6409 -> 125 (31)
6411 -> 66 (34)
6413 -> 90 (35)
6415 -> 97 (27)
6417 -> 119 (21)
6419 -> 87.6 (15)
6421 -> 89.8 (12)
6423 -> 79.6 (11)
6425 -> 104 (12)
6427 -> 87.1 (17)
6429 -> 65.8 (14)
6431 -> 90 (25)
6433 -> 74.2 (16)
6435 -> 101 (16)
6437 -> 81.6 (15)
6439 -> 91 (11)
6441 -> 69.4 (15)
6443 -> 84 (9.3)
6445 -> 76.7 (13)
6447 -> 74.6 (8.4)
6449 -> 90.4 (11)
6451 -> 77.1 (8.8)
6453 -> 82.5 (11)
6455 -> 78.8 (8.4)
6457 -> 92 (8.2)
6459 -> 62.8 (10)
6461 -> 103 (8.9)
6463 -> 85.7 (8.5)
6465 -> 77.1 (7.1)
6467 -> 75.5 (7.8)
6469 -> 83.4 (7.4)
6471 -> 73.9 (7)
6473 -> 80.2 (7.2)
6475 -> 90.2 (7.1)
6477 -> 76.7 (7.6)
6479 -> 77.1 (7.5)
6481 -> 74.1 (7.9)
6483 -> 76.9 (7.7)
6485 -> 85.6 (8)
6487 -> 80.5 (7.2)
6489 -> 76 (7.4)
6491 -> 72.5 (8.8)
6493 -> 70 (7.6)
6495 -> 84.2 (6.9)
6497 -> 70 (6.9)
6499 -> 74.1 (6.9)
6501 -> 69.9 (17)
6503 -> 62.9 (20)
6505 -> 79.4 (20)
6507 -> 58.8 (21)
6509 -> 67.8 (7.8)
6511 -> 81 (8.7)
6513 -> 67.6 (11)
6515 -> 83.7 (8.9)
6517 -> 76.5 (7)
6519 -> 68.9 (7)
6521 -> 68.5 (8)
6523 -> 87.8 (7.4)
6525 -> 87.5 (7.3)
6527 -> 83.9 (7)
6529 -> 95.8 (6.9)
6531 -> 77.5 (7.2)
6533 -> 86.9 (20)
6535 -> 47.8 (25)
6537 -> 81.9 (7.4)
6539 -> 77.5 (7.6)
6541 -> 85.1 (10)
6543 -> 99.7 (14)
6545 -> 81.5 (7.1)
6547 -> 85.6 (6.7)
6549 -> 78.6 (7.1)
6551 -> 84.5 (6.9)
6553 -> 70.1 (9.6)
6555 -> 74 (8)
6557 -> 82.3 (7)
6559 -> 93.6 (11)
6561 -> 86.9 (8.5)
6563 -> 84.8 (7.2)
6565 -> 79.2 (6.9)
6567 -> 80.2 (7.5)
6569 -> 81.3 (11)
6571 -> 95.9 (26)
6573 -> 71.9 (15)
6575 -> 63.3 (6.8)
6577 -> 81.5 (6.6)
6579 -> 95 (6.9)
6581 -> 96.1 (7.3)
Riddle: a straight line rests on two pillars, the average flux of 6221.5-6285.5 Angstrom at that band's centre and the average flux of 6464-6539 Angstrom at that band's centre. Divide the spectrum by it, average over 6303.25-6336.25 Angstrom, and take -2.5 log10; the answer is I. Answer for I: -0.091 mag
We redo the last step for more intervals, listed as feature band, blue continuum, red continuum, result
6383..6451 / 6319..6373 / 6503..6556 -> -0.072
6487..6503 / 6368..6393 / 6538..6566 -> 0.111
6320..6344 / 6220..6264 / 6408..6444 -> 0.018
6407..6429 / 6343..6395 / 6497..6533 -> -0.163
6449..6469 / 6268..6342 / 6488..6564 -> -0.045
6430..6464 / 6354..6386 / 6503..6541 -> -0.084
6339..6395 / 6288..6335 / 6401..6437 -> 0.060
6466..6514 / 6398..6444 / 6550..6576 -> 0.115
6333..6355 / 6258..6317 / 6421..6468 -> -0.031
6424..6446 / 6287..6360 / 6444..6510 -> -0.067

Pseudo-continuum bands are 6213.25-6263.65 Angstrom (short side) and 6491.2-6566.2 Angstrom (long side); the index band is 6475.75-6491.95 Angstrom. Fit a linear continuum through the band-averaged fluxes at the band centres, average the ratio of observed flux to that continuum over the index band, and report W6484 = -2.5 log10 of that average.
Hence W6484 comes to 0.00 mag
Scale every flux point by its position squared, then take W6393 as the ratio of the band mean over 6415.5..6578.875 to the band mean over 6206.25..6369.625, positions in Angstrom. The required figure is 1.08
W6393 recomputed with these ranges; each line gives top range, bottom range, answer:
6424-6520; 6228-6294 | 1.10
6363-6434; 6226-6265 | 1.18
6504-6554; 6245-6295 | 1.10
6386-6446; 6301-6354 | 1.07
